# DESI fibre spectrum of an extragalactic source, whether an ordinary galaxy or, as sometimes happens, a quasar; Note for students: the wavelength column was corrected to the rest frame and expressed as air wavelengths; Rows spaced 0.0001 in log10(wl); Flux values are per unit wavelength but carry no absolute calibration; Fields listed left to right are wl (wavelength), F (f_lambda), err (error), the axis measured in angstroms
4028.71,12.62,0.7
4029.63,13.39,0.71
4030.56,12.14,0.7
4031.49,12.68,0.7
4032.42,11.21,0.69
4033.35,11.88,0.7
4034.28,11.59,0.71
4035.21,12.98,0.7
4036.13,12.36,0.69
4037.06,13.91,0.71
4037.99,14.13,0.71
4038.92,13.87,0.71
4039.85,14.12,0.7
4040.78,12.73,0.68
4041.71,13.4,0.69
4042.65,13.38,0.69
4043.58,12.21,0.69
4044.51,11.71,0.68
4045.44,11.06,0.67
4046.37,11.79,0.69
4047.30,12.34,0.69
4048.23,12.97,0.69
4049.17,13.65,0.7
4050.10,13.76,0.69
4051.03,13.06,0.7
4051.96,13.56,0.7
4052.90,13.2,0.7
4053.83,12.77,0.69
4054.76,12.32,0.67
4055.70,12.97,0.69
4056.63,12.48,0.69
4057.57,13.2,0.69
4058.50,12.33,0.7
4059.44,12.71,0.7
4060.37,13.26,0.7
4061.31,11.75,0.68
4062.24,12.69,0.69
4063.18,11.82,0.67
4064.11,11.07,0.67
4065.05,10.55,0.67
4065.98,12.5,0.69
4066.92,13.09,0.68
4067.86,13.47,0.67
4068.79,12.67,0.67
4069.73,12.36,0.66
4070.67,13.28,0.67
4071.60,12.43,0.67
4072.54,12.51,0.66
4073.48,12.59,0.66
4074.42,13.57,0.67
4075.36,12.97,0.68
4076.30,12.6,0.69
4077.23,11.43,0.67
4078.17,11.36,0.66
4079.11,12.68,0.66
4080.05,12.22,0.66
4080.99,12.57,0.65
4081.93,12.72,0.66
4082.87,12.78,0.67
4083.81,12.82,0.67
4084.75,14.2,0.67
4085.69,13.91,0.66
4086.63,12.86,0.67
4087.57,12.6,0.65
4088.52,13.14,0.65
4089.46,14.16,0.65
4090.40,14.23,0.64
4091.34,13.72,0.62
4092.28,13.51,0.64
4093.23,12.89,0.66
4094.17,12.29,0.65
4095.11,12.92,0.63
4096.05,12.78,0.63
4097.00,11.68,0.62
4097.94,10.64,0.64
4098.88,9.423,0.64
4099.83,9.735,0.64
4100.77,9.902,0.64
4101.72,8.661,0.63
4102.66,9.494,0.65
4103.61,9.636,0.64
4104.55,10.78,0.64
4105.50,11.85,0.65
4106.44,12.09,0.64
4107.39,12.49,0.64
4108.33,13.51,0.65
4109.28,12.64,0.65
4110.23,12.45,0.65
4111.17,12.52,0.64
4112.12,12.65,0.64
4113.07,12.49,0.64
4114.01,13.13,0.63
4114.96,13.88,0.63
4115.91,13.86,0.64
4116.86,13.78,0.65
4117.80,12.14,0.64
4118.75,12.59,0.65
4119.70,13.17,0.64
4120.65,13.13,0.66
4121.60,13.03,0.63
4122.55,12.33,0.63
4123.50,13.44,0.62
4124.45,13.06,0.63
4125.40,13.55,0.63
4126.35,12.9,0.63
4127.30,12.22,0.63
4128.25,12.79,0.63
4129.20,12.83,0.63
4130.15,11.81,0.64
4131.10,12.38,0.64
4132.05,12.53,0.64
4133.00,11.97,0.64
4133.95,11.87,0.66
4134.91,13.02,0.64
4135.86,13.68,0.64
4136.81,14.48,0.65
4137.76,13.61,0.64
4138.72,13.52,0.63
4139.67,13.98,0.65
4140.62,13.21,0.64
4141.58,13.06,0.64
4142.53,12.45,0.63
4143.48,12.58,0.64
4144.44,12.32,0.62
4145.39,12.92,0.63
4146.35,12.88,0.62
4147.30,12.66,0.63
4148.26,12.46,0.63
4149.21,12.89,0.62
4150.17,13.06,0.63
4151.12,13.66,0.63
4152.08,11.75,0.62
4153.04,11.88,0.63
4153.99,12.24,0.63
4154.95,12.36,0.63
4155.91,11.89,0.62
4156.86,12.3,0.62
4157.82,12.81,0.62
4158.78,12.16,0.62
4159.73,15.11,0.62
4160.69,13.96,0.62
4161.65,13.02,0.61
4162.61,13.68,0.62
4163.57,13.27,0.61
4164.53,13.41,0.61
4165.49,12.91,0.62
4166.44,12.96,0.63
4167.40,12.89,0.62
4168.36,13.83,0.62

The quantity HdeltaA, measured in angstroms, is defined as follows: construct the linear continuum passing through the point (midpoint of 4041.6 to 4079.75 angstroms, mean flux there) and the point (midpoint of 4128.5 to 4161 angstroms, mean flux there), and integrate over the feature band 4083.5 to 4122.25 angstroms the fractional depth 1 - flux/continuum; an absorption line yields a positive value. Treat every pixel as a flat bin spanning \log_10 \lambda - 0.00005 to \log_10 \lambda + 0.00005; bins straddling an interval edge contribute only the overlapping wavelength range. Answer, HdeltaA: 1.0 angstroms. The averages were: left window 12.6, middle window 12.4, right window 12.8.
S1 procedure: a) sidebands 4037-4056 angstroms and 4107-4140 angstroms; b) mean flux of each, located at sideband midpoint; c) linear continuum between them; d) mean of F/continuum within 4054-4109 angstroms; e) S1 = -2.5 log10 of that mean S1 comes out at 0.06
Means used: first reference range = 13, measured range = 12.3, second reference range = 13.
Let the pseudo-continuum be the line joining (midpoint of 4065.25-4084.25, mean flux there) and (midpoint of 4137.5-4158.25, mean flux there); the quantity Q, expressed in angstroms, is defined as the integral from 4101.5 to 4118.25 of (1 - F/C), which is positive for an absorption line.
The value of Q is 0.66 angstroms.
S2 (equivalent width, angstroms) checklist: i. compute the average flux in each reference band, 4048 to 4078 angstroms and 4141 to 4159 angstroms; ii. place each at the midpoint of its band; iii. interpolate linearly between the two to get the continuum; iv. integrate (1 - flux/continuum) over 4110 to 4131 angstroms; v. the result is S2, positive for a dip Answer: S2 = -0.5 angstroms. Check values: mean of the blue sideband 12.7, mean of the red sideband 12.5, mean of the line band 12.9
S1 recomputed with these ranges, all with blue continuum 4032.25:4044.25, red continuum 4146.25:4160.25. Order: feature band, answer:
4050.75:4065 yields 0.03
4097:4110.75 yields 0.16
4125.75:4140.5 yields -0.02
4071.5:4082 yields 0.03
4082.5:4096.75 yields -0.03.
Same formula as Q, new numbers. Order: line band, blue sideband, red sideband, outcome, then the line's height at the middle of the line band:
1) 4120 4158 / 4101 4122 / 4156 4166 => 0.0 angstroms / 12.8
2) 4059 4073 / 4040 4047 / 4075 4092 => 0.3 angstroms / 12.7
